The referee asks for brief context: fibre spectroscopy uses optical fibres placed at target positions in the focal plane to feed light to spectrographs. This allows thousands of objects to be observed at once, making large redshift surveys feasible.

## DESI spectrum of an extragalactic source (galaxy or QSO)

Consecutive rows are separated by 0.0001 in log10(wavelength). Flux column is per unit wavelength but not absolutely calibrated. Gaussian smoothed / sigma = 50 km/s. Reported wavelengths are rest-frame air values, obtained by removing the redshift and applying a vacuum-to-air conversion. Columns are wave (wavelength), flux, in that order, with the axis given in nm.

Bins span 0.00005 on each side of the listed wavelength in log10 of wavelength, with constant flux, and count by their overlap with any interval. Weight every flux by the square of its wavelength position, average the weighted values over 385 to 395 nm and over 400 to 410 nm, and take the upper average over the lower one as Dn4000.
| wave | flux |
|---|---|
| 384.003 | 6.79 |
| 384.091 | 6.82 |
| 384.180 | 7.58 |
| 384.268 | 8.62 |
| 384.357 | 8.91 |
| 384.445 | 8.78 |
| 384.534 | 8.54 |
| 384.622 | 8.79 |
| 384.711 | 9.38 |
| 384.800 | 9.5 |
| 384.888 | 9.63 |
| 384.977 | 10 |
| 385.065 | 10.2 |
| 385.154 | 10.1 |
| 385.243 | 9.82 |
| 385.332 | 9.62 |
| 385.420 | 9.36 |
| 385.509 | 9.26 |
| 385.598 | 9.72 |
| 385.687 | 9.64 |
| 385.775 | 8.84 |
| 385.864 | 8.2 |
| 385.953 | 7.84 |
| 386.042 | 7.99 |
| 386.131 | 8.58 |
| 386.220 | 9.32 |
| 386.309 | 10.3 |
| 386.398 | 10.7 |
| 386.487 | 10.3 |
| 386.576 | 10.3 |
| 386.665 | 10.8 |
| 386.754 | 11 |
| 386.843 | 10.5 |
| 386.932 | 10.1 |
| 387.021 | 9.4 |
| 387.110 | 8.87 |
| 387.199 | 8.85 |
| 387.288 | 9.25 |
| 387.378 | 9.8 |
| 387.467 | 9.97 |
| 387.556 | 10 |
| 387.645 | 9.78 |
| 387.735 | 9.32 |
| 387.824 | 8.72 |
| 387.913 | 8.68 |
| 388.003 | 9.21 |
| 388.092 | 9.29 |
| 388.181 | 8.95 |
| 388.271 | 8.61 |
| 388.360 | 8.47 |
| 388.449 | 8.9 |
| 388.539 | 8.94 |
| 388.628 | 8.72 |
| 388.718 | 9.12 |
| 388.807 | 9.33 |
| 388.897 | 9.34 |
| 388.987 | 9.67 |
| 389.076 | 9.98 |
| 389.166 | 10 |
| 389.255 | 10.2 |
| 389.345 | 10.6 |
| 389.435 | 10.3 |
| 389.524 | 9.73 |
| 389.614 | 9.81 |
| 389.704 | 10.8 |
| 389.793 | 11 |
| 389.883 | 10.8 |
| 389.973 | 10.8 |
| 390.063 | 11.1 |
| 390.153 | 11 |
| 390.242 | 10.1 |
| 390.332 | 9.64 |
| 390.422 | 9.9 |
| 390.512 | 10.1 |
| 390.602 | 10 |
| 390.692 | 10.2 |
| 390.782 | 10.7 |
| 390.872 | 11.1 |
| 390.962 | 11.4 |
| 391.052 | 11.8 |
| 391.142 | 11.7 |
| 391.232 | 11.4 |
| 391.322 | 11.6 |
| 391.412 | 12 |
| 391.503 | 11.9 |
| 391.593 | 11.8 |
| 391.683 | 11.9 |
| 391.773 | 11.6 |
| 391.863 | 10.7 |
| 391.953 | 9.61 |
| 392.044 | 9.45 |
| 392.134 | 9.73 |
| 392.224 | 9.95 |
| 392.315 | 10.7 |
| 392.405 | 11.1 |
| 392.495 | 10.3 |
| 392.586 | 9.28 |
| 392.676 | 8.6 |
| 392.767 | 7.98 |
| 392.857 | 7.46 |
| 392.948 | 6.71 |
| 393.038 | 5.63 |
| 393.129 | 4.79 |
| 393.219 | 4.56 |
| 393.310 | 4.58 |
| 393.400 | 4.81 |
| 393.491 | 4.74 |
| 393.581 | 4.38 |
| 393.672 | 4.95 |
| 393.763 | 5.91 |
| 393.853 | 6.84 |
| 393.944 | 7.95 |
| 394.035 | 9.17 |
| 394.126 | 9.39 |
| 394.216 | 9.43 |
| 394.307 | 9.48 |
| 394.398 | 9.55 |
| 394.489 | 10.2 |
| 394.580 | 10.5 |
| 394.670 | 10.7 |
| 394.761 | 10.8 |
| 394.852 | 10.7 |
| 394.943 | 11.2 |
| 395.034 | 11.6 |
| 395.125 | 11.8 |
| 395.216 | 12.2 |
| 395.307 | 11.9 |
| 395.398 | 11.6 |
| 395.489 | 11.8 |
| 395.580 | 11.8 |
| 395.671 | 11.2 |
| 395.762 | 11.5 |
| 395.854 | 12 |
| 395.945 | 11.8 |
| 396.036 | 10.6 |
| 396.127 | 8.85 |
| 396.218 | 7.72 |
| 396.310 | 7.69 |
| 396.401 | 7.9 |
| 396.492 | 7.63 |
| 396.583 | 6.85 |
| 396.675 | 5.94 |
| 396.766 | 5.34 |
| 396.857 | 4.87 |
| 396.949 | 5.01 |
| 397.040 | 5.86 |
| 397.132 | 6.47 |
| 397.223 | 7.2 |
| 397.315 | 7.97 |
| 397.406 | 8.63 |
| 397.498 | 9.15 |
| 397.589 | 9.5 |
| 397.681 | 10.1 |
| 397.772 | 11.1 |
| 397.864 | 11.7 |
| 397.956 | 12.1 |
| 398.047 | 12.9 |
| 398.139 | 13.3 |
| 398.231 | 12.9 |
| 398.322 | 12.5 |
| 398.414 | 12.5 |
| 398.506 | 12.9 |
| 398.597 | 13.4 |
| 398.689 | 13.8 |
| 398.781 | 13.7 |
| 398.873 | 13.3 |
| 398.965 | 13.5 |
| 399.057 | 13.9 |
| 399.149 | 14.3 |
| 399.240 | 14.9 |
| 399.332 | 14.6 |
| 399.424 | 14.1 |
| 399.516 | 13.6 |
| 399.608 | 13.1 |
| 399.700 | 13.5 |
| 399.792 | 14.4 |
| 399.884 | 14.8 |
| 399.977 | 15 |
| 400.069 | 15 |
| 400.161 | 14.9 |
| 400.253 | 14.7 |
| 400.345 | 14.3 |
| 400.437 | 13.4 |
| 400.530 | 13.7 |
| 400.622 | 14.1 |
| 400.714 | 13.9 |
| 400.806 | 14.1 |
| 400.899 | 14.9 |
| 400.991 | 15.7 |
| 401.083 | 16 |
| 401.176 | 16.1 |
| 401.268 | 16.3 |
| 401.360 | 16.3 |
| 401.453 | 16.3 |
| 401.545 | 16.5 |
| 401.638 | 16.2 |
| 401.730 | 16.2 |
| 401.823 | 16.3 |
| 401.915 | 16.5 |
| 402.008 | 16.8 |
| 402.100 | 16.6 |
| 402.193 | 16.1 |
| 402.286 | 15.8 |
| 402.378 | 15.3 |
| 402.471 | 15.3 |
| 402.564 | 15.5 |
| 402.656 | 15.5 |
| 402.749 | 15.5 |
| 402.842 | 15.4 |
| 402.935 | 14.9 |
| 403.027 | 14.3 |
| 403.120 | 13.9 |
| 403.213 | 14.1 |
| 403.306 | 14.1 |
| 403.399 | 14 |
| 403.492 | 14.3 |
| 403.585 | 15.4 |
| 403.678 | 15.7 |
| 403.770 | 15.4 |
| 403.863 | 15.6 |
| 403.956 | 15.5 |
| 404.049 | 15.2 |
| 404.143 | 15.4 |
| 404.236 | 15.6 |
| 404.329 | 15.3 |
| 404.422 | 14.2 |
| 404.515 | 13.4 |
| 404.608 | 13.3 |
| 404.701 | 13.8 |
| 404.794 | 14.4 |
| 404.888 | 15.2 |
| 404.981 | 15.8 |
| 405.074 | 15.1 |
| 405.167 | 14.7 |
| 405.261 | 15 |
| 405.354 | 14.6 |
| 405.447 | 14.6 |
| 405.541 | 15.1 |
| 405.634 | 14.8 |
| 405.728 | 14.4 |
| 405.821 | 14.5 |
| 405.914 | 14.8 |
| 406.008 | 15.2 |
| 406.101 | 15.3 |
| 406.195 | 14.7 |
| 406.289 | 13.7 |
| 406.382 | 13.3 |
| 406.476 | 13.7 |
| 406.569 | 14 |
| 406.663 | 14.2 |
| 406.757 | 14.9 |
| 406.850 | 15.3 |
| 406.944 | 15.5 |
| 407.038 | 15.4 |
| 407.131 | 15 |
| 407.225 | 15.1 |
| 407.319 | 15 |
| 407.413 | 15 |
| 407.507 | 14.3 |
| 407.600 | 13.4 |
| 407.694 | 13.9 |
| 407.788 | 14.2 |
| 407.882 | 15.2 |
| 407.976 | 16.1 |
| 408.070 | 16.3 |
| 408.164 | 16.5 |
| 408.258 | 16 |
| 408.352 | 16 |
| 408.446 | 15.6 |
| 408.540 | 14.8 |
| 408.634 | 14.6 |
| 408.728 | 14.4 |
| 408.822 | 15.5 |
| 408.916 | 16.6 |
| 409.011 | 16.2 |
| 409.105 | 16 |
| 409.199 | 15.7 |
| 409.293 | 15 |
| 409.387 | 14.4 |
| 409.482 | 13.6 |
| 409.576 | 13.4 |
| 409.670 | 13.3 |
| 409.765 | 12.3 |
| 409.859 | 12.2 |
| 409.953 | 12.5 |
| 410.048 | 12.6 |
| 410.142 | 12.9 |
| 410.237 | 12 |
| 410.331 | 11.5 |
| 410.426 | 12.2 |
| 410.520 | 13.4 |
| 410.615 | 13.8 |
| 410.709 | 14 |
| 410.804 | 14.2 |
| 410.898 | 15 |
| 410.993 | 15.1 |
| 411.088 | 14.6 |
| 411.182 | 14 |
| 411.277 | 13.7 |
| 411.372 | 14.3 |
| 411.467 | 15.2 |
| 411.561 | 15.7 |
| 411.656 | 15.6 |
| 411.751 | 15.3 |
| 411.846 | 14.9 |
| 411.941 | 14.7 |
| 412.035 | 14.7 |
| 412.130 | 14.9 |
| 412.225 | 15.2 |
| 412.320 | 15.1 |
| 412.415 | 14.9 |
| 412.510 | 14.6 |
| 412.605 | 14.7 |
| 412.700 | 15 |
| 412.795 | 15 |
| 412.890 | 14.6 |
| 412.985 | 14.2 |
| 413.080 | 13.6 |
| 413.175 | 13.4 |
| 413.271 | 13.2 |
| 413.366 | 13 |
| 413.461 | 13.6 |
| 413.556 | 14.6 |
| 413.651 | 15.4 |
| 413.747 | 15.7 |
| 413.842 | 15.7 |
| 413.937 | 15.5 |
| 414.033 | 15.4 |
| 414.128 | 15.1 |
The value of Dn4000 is 1.70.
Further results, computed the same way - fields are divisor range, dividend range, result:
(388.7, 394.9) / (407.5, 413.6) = 1.67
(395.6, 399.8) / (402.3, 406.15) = 1.43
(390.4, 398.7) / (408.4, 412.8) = 1.62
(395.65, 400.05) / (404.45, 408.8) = 1.41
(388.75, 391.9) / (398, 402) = 1.43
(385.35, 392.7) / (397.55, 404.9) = 1.54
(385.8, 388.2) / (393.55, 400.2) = 1.19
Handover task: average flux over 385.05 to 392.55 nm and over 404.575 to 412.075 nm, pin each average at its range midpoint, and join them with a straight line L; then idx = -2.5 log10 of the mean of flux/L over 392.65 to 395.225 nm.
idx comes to 0.36 mag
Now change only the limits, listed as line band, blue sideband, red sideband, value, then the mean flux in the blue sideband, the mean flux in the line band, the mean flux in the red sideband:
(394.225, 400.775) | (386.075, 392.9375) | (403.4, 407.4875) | 0.102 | 10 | 11.3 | 14.8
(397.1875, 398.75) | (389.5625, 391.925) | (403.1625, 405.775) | 0.149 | 10.9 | 11.3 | 14.8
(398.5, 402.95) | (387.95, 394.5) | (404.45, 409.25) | -0.174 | 9.32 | 14.9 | 14.9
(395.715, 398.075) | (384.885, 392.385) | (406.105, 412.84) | 0.333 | 9.99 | 8.68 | 14.5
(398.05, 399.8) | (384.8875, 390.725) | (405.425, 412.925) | -0.112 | 9.69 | 13.6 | 14.6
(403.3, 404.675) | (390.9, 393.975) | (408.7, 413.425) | -0.216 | 8.77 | 14.8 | 14.2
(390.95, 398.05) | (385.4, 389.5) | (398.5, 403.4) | 0.306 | 9.46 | 9.2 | 14.9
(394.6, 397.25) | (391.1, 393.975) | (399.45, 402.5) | 0.183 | 8.58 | 9.35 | 15.2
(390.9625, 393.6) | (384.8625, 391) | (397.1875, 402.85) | 0.228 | 9.75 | 9.07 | 14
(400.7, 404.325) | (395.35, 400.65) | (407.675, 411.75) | -0.226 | 11.4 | 15.5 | 14.4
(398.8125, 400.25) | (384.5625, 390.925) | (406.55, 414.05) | -0.162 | 9.7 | 14.2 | 14.5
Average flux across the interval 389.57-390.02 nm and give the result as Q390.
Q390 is 10.6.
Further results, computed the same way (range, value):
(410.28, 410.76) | 13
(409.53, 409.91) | 12.8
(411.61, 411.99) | 15.1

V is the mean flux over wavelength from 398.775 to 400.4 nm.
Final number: 14.2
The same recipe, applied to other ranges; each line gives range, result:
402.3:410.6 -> 14.6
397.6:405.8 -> 14.6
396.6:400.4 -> 11.7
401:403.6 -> 15.6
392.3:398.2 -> 8.86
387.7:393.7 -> 9.42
